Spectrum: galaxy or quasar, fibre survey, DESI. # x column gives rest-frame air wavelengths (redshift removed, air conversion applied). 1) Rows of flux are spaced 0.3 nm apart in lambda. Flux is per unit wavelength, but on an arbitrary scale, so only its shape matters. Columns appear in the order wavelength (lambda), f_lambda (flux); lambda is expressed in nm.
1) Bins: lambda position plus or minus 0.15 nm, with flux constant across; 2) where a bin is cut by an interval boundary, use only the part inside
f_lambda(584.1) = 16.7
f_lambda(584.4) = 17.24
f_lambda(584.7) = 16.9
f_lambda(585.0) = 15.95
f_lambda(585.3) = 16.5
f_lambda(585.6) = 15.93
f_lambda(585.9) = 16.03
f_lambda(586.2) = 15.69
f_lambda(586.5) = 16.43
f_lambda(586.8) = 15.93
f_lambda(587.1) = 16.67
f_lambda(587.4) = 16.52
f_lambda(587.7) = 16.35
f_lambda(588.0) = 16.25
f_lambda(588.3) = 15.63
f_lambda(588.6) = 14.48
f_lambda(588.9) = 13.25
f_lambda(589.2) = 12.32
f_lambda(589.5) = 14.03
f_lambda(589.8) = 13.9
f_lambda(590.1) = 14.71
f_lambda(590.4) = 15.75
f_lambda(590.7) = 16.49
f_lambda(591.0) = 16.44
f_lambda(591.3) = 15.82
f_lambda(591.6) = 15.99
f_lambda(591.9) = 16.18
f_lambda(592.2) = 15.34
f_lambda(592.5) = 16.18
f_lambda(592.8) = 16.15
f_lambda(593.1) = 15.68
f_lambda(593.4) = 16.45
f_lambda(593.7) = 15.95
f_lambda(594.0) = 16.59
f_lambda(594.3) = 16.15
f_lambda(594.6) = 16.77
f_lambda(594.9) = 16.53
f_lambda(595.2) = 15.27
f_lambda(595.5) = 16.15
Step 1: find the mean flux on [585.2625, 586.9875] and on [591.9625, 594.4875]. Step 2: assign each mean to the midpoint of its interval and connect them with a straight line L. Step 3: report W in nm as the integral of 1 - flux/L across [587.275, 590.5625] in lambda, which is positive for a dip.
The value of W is 0.25 nm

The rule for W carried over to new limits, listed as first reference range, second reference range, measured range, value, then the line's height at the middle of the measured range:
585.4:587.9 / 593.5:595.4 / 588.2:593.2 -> 0.31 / 16.2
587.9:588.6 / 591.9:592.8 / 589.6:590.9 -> 0.04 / 15.7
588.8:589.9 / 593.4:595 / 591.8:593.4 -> -0.06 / 15.4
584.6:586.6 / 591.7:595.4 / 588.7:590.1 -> 0.22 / 16.1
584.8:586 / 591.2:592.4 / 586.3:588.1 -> -0.03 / 16.1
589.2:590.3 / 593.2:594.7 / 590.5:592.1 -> -0.14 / 14.9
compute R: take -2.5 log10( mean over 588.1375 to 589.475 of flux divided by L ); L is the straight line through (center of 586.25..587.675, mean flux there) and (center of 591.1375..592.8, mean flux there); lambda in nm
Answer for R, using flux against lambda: 0.16 mag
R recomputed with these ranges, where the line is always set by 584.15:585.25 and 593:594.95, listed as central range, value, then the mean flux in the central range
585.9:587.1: 0.03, 16.1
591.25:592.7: 0.03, 15.9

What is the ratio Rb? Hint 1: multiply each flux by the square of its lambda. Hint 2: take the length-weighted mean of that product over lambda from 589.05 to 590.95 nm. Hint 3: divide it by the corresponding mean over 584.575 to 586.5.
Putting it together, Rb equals 0.92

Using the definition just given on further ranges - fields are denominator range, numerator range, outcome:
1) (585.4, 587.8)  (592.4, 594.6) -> 1.02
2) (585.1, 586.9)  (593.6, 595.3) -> 1.04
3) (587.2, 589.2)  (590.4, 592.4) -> 1.07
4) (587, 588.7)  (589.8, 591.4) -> 0.99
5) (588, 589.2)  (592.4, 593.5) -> 1.13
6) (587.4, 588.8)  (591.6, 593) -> 1.03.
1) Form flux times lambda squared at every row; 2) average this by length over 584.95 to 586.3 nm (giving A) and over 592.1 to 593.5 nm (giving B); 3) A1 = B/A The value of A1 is 1.0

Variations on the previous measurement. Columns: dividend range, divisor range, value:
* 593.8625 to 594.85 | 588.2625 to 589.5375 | 1.22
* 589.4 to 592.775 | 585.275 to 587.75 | 0.98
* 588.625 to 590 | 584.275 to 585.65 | 0.83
